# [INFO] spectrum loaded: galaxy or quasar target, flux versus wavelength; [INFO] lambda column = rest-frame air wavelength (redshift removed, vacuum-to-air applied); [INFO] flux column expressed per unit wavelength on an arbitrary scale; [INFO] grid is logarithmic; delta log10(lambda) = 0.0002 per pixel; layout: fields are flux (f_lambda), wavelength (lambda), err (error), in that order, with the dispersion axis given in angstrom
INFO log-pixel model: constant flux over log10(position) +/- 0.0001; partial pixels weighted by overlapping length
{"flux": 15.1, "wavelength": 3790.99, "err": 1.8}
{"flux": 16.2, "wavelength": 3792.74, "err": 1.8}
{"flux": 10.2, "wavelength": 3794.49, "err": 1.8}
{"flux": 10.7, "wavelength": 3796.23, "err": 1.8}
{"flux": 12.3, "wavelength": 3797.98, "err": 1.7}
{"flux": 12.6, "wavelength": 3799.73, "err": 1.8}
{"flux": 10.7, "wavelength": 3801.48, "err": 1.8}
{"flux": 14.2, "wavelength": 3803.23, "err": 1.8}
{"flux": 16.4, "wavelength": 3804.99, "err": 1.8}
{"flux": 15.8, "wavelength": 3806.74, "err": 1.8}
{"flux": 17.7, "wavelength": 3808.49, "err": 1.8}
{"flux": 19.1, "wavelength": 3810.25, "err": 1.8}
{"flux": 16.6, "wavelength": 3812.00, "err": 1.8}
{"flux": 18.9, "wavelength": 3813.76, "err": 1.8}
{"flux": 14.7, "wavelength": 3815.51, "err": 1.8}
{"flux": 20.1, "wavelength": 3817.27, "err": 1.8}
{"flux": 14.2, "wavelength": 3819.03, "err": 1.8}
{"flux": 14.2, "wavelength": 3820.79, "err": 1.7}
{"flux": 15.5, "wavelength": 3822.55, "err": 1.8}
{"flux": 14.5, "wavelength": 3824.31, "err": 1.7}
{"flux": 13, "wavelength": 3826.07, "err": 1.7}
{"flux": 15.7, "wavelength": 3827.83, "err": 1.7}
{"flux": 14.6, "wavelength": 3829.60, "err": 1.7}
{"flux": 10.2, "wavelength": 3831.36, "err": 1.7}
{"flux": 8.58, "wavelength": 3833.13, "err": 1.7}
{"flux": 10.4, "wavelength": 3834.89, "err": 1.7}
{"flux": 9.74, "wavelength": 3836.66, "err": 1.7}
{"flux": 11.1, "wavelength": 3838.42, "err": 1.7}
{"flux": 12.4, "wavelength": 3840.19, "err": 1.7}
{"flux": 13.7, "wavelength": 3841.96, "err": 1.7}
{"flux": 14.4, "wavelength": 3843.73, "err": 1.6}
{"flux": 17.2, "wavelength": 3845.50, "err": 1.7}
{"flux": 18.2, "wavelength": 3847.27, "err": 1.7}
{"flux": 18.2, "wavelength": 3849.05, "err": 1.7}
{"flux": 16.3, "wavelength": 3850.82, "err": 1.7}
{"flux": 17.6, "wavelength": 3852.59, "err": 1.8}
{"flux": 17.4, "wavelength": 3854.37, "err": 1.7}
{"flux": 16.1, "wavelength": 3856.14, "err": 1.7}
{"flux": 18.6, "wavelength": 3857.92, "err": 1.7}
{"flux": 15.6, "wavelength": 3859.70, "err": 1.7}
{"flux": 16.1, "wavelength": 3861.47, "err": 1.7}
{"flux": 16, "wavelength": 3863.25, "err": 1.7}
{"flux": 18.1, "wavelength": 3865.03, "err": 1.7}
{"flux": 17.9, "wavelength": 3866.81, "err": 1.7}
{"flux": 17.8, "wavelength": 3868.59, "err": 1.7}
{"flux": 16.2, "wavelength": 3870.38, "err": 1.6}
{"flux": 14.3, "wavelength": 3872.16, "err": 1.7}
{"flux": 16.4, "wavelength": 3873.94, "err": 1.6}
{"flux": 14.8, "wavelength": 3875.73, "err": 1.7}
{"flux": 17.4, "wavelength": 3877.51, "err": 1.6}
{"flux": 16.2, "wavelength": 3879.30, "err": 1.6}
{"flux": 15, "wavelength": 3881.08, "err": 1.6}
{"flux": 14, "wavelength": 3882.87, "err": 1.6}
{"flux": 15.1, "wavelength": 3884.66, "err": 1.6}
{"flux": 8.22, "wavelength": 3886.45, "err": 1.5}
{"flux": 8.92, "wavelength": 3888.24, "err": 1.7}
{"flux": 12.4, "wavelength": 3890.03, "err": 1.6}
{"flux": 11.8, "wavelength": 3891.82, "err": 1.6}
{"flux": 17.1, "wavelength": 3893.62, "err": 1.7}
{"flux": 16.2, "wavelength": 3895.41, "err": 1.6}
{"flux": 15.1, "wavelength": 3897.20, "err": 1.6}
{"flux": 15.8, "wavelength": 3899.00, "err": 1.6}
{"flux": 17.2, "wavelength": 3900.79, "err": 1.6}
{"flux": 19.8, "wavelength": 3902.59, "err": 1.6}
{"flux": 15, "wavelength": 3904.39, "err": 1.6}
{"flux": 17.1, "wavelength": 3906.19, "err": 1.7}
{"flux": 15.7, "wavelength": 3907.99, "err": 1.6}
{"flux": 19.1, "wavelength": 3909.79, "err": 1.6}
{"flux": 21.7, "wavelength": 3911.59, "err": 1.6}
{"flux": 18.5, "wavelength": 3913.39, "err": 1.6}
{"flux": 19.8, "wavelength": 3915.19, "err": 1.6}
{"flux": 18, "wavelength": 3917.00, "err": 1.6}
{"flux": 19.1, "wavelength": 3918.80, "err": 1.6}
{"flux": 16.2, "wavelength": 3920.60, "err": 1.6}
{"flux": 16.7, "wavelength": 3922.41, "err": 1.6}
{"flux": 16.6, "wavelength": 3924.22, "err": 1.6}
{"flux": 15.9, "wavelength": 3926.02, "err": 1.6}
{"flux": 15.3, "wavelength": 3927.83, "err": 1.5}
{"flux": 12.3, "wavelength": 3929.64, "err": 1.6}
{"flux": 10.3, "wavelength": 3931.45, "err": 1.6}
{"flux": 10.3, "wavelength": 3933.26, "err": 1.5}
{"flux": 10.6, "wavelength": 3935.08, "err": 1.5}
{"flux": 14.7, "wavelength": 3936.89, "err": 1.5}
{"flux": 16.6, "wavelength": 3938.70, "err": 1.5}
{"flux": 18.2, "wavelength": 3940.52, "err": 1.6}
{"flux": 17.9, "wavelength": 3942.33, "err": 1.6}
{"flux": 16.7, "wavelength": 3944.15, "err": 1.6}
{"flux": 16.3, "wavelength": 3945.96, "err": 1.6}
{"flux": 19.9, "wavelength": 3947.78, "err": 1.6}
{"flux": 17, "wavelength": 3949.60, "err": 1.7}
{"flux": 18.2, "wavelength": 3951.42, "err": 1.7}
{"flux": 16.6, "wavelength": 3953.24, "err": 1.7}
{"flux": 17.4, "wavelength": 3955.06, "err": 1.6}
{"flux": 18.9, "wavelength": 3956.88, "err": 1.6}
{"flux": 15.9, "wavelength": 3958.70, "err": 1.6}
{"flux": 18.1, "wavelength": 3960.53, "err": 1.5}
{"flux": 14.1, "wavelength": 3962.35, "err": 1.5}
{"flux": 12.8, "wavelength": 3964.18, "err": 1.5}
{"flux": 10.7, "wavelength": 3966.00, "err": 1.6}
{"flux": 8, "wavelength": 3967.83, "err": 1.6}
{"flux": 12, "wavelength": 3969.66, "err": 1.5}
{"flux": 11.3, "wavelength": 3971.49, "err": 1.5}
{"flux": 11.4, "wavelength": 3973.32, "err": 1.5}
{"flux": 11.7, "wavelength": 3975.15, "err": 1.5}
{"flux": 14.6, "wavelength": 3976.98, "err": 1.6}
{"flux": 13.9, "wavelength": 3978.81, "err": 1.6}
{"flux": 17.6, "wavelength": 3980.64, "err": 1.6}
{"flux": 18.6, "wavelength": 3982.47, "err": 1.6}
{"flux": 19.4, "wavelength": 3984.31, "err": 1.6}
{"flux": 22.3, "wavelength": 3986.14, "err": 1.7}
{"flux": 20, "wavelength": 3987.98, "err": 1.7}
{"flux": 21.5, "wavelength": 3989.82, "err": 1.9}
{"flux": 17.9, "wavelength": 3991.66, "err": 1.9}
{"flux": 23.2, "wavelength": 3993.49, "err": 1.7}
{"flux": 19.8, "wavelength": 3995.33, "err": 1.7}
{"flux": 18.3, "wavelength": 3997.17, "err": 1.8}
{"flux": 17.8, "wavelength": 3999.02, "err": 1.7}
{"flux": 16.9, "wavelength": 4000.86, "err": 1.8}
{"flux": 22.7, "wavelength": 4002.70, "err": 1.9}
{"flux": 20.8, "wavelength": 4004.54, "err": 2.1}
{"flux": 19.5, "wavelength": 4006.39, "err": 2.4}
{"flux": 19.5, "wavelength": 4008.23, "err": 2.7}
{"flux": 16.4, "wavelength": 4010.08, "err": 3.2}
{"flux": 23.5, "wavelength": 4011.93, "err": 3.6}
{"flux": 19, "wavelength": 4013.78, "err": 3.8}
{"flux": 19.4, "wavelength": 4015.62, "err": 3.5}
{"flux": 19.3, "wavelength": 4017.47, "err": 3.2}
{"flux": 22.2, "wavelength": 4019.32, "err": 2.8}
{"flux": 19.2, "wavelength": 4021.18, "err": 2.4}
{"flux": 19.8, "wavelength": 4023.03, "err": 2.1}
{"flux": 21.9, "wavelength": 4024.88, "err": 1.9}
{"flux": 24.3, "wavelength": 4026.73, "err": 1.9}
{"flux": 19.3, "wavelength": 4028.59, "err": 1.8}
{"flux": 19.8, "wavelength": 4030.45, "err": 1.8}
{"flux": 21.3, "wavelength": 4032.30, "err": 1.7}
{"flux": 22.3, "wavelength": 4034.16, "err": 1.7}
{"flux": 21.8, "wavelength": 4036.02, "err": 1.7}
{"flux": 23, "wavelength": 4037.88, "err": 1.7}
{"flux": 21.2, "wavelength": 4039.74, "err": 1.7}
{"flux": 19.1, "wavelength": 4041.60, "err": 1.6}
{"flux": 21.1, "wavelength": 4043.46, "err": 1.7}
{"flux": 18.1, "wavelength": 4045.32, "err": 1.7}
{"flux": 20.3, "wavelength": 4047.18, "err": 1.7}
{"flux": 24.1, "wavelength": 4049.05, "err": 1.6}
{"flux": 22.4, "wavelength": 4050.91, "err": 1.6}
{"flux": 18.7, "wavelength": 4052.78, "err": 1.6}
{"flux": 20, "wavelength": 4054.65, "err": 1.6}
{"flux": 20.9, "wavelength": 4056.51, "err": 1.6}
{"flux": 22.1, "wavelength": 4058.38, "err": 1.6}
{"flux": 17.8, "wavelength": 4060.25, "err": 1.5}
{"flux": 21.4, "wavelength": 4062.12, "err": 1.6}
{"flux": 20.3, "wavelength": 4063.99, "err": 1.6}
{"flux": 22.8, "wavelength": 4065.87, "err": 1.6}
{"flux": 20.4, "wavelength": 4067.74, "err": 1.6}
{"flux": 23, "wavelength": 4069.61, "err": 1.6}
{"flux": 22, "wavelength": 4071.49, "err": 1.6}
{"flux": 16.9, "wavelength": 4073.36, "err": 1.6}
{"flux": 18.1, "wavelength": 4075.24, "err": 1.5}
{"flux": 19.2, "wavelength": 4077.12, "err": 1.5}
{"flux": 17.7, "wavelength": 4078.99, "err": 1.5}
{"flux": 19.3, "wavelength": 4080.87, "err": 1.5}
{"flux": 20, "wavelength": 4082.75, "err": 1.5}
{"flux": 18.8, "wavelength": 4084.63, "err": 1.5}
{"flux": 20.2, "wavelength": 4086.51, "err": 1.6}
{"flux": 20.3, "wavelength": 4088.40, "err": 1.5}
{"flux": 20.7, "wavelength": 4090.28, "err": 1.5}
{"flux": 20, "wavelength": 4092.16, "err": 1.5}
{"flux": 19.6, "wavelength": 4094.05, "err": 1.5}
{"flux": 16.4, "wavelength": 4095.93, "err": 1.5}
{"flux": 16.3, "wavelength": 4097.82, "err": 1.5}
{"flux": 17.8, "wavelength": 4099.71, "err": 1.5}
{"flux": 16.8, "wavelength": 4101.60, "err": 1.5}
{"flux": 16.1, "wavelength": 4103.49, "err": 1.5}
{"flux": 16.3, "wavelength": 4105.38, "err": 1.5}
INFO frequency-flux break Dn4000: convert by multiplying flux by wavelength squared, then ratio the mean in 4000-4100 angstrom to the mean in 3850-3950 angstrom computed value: 1.4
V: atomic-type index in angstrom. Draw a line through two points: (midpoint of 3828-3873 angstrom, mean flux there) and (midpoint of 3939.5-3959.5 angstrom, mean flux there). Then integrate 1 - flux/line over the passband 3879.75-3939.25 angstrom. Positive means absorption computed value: 4.36 angstrom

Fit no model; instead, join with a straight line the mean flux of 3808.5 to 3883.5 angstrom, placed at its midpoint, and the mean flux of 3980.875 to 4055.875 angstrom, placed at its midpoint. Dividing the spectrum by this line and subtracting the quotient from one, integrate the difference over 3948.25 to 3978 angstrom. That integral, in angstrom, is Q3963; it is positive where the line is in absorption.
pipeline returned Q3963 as 6.9 angstrom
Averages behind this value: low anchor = 15.4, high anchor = 20.4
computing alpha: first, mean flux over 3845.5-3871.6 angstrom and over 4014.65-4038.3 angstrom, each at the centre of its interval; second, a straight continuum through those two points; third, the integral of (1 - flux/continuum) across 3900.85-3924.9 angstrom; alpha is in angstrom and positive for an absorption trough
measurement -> 0.6 angstrom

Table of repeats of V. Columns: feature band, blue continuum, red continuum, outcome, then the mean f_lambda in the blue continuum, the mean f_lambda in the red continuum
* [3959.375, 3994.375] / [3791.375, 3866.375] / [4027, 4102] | 4.7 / 14.9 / 20.1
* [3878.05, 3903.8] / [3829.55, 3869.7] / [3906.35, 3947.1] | 1.9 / 15.1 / 16.2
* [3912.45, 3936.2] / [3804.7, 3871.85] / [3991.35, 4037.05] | 3.2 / 15.5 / 20.3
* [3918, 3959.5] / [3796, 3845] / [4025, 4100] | 2.7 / 14.1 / 20.3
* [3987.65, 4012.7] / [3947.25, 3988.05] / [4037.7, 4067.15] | -3.3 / 15.5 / 20.8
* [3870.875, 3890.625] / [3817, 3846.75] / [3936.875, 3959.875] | 1.4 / 13.4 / 17.4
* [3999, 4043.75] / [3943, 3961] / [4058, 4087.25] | -3.7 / 17.5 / 20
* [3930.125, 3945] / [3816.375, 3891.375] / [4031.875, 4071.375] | 2.7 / 14.8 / 21.1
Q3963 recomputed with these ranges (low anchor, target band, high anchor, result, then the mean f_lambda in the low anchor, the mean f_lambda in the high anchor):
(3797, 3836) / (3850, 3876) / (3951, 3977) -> -4.2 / 14.5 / 14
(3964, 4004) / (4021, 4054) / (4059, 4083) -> -4.2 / 16.6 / 19.9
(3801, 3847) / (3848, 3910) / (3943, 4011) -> -1.9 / 14.4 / 17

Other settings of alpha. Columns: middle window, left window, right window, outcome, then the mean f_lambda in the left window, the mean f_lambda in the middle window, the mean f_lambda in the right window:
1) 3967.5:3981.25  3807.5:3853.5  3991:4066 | 4.57 angstrom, 14.9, 12.6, 20.5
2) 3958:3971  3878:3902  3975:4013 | 3.42 angstrom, 14.2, 13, 19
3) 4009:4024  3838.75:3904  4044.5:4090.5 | -0.66 angstrom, 15.6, 19.8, 20.2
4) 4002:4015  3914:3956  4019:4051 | -0.22 angstrom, 16.1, 20.1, 21.1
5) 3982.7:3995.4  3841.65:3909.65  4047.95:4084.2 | -1.38 angstrom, 15.8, 20.5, 20.3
